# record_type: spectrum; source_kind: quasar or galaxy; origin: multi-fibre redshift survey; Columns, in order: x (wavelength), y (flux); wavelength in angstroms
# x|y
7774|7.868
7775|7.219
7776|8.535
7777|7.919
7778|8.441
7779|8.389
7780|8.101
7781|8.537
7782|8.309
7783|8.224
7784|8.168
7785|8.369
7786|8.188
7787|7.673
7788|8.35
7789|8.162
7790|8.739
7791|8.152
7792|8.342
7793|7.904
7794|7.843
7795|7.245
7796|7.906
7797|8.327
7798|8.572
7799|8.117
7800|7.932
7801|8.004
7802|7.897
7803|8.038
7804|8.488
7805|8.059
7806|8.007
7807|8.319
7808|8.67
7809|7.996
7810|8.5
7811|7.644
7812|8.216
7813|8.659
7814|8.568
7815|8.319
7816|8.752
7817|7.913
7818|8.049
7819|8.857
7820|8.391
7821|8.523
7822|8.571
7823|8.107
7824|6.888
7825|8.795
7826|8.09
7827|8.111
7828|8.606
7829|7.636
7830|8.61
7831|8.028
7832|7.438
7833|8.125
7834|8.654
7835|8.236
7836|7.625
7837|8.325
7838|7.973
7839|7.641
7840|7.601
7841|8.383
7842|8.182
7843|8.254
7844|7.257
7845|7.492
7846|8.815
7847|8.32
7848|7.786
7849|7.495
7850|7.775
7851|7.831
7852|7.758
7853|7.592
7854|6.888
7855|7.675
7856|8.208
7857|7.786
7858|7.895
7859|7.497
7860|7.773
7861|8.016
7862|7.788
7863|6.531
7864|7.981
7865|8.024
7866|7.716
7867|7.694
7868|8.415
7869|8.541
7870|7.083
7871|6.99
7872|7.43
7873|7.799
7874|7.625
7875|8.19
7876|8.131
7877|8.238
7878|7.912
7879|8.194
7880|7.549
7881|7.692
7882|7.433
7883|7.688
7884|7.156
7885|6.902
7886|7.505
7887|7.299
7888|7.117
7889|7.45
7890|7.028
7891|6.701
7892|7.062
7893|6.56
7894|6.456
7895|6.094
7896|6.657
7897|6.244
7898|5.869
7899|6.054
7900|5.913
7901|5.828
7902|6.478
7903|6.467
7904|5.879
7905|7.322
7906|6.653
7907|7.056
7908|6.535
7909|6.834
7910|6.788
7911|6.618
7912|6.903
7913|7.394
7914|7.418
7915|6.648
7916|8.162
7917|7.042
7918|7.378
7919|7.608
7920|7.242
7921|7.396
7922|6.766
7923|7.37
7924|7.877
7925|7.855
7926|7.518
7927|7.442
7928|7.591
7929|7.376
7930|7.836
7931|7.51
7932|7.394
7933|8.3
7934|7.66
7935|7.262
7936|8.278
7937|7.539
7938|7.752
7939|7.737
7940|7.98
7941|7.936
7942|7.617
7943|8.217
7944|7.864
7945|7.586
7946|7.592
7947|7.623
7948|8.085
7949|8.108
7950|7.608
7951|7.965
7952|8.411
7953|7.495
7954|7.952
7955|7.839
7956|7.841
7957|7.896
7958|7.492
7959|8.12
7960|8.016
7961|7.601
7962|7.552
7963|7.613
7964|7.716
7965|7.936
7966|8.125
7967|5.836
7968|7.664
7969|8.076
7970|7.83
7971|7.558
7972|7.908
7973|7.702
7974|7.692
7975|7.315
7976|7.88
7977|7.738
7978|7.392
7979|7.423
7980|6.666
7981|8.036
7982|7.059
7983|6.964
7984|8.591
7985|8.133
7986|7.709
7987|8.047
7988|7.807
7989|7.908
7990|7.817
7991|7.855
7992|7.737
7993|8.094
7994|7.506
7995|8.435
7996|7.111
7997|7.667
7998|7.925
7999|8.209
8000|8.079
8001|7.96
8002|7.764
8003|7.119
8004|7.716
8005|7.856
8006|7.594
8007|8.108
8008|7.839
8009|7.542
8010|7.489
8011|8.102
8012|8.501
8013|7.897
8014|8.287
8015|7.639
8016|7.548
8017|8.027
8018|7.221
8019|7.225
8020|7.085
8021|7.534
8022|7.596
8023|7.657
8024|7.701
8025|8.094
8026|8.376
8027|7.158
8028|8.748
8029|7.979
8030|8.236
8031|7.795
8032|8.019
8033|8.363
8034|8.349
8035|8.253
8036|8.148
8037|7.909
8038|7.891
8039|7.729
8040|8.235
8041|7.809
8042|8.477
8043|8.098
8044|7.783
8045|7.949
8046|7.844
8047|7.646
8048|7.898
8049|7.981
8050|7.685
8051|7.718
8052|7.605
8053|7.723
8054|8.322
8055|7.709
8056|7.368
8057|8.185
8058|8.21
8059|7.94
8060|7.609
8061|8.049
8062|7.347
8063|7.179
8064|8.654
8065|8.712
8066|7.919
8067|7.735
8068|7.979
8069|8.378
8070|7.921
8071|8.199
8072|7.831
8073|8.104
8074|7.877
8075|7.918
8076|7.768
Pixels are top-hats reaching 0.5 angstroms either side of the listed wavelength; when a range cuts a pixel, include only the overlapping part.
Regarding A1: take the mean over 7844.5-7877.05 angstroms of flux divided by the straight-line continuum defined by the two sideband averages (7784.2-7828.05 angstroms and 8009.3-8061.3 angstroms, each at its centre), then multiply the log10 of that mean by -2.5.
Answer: 0.05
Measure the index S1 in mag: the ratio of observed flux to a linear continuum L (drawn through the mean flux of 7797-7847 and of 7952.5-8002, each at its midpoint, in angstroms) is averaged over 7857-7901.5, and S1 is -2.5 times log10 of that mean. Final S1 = 0.10 mag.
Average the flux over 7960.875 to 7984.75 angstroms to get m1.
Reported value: 7.58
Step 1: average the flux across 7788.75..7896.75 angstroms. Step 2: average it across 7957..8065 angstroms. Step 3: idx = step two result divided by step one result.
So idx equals 0.99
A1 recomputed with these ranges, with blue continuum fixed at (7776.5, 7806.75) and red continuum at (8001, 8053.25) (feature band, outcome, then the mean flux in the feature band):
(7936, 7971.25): 0.02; 7.77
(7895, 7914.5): 0.22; 6.56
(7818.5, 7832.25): -0.01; 8.2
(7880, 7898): 0.15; 6.99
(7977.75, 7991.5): 0.03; 7.68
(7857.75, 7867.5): 0.05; 7.69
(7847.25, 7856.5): 0.05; 7.69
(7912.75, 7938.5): 0.06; 7.52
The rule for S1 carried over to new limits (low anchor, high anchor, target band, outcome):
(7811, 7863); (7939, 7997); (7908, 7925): 0.09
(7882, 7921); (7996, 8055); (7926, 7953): -0.09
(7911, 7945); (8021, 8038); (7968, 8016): 0.01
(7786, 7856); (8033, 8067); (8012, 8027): 0.03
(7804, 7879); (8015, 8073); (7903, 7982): 0.06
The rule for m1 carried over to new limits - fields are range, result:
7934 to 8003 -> 7.75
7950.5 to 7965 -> 7.83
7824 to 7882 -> 7.88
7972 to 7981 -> 7.53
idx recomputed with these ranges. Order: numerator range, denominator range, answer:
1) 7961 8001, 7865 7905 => 1.07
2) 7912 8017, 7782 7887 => 0.97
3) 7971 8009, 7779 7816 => 0.94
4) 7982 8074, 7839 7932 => 1.07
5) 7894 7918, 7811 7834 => 0.81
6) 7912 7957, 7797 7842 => 0.94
